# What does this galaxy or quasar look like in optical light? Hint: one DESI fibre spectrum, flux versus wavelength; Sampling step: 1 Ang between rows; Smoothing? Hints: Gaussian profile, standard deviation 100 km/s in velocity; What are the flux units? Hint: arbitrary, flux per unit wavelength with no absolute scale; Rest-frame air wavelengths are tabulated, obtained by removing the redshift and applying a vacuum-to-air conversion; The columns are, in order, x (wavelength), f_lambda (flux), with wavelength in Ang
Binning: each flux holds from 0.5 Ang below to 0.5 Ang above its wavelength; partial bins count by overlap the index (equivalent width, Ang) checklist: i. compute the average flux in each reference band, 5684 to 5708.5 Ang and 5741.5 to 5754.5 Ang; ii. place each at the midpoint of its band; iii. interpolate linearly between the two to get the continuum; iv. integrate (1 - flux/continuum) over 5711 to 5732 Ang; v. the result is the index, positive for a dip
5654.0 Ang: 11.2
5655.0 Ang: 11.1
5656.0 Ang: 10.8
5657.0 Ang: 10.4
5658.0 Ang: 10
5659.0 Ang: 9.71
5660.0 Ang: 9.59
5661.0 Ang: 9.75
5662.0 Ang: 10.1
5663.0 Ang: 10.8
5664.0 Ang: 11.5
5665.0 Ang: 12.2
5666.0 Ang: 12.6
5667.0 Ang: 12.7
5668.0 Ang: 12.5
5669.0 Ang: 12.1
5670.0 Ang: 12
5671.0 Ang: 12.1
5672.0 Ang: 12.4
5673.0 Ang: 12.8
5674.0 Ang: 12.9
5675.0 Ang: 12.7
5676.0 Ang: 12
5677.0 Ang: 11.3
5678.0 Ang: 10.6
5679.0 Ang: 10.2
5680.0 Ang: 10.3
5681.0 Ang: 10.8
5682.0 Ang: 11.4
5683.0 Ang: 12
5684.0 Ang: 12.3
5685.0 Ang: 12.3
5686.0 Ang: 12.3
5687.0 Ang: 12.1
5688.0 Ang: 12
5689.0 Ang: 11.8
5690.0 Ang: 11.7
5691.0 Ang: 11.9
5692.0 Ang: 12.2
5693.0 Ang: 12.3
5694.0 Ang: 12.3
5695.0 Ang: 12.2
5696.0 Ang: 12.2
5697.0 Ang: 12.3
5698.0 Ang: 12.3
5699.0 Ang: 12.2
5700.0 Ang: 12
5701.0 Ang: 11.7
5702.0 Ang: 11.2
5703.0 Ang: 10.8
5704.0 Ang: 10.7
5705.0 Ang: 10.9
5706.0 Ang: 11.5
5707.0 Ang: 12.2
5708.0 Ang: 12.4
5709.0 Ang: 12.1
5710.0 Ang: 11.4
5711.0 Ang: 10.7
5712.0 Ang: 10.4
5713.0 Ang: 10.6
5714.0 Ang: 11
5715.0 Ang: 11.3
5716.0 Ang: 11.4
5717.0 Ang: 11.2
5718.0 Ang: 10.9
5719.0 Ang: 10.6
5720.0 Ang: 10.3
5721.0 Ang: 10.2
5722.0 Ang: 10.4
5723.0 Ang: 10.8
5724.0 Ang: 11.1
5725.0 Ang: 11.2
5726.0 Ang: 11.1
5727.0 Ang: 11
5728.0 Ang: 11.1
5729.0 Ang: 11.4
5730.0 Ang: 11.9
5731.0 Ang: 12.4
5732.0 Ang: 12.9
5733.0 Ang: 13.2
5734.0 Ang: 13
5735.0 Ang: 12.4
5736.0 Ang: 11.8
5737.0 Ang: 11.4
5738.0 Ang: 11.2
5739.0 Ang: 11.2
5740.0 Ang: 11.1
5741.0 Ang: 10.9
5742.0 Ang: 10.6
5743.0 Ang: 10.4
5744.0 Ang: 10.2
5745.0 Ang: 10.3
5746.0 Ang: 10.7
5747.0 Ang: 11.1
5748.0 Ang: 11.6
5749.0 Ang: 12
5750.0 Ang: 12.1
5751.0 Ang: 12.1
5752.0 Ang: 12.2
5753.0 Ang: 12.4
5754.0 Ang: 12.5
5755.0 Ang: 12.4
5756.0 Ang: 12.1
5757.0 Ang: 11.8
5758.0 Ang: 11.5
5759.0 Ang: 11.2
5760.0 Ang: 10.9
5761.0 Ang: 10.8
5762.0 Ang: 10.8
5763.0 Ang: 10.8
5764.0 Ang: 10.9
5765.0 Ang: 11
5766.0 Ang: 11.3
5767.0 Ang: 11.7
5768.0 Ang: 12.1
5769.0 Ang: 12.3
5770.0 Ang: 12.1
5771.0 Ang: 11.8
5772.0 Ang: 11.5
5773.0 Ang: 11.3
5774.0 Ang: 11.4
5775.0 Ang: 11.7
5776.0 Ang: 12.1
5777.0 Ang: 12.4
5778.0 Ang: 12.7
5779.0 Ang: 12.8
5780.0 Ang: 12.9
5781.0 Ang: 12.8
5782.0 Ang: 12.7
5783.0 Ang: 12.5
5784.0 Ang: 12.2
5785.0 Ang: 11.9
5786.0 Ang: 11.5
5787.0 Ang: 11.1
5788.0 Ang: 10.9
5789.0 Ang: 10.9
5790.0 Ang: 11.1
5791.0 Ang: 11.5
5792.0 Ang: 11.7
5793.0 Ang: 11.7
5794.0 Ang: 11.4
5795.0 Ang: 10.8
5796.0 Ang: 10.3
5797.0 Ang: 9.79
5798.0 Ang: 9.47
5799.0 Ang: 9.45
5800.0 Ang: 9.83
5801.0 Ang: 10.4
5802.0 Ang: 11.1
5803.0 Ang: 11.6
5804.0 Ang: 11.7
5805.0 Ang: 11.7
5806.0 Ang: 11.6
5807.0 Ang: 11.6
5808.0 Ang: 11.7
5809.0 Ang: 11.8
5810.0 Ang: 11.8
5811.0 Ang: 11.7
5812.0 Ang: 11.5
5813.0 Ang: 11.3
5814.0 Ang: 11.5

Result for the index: 1.1 Ang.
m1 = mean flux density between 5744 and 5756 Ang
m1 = 11.7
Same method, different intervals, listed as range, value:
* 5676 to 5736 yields 11.5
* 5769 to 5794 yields 11.9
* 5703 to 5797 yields 11.5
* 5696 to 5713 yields 11.5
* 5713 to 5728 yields 10.9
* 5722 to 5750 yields 11.4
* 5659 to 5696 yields 11.7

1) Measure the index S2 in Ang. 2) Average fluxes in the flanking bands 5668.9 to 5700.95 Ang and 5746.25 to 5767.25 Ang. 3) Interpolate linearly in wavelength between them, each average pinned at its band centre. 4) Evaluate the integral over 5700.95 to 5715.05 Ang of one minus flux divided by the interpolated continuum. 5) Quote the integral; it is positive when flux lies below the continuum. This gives 0.7 Ang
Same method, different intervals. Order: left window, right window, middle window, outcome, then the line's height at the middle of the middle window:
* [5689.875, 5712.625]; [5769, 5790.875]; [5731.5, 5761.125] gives 0.6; 11.8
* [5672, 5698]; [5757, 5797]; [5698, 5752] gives 1.9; 11.8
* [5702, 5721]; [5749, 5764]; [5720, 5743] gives -0.1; 11.4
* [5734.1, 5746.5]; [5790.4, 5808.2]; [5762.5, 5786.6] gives -2.0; 11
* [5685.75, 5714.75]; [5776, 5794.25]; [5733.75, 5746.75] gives 0.7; 11.8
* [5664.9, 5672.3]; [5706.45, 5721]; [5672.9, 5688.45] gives 0.4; 12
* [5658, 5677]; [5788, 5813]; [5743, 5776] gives -0.7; 11.3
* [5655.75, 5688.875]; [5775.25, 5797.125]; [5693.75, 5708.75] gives -0.3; 11.6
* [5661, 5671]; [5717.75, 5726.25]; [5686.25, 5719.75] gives -1.6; 11.1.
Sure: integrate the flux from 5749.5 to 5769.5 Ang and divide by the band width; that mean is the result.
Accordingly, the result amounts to 11.6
